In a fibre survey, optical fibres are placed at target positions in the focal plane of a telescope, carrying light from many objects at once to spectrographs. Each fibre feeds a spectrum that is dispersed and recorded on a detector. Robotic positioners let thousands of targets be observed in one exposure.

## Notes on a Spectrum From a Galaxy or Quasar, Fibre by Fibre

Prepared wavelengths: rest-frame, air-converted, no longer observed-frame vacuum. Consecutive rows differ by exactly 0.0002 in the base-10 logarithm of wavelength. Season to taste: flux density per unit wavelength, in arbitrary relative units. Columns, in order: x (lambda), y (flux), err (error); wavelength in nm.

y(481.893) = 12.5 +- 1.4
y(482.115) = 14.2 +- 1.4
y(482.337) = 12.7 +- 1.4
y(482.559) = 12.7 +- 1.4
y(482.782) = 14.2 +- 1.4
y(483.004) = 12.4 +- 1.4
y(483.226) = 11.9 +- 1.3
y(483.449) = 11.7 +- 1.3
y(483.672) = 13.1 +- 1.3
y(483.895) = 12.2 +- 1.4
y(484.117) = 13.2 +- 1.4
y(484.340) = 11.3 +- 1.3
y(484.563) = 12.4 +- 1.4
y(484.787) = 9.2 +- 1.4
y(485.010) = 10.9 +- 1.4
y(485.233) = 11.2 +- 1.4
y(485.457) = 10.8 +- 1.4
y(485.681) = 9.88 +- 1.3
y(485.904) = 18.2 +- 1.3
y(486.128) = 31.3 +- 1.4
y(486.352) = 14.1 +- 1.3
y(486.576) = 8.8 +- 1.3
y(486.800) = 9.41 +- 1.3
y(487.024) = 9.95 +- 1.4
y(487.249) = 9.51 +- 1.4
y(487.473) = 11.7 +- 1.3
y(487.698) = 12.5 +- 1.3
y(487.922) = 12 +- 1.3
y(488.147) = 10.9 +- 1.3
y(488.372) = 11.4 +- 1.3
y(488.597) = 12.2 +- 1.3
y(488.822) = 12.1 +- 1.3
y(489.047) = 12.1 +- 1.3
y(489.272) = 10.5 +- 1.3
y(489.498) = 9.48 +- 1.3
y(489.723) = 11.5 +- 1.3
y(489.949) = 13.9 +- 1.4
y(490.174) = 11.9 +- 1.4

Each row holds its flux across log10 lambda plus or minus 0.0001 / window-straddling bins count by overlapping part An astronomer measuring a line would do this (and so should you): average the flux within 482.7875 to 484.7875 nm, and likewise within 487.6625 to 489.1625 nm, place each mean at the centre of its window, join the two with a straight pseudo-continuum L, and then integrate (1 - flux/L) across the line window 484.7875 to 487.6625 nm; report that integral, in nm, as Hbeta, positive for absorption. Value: -0.19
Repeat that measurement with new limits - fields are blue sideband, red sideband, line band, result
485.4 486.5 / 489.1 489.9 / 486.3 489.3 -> 0.521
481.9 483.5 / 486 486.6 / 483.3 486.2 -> 0.600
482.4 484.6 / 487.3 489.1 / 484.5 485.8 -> 0.164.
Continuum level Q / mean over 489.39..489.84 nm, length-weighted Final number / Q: 10.5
